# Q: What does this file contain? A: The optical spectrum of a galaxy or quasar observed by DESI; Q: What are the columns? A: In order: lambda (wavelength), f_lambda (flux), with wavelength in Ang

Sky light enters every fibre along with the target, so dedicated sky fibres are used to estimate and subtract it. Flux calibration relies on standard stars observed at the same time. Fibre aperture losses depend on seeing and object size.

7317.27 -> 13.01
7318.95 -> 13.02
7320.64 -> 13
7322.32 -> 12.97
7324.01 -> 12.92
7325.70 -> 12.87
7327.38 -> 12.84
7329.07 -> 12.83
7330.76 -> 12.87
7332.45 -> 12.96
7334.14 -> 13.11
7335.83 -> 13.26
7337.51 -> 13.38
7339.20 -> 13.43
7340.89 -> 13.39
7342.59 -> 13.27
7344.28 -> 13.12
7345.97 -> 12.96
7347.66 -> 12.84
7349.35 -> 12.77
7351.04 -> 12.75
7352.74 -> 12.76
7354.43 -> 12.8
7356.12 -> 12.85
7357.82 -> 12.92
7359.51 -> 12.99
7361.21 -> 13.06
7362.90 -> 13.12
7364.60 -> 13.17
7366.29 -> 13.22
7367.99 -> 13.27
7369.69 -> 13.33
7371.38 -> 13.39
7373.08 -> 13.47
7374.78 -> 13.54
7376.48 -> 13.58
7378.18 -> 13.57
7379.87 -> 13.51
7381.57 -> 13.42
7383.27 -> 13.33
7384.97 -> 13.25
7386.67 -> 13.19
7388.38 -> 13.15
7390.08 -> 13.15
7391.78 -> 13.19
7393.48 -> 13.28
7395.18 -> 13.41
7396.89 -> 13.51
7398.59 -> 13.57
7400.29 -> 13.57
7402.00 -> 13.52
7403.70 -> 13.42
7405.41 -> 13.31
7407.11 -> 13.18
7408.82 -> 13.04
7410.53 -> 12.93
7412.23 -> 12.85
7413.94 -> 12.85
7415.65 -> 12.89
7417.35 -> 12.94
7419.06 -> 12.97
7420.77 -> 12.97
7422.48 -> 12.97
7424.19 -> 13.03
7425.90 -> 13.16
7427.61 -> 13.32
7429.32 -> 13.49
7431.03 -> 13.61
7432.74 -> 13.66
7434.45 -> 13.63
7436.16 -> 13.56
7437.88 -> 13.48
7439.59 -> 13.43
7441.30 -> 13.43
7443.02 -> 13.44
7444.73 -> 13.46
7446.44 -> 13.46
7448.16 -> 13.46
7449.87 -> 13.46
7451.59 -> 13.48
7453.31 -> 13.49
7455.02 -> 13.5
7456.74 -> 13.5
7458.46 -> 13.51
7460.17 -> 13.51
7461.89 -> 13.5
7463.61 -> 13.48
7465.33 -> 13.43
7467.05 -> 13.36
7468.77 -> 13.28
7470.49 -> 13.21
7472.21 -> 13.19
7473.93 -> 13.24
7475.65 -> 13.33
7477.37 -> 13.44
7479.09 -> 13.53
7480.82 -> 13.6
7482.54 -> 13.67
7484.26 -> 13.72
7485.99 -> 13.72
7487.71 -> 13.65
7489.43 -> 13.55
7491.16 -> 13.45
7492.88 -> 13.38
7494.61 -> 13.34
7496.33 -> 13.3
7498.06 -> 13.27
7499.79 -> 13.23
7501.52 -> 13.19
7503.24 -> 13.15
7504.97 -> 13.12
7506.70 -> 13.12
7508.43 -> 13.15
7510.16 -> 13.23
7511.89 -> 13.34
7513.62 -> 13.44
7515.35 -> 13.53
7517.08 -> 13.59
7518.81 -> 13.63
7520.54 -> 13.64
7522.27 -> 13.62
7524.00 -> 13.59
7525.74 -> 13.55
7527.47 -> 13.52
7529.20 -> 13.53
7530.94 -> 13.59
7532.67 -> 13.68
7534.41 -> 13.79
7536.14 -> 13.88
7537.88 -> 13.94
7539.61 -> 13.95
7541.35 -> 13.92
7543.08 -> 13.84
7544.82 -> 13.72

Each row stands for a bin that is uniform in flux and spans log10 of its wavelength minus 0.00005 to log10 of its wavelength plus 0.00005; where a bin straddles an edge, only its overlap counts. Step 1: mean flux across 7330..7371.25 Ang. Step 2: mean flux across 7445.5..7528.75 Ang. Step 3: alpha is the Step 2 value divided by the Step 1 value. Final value 1.03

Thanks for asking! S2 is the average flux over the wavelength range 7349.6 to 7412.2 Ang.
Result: 13.2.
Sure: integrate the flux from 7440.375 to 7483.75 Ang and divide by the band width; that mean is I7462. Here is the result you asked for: 13.4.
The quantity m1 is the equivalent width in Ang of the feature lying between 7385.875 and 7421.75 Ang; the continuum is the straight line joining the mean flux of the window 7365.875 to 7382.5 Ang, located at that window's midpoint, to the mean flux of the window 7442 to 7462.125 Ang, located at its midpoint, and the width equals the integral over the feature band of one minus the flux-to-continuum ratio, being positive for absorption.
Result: 0.7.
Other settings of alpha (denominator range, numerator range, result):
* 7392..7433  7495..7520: 1.01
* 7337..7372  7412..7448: 1.02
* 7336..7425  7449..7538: 1.02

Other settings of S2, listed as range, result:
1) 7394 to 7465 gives 13.3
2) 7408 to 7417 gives 12.9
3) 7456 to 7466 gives 13.5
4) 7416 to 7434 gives 13.2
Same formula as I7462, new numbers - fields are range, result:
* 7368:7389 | 13.4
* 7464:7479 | 13.3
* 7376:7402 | 13.4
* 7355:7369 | 13.1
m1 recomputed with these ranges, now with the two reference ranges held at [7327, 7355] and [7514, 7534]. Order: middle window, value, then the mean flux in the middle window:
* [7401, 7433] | 0.2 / 13.2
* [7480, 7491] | -0.1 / 13.6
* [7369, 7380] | -0.3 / 13.5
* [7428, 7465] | -0.4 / 13.5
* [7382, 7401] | -0.2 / 13.3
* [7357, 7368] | 0.0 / 13.1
